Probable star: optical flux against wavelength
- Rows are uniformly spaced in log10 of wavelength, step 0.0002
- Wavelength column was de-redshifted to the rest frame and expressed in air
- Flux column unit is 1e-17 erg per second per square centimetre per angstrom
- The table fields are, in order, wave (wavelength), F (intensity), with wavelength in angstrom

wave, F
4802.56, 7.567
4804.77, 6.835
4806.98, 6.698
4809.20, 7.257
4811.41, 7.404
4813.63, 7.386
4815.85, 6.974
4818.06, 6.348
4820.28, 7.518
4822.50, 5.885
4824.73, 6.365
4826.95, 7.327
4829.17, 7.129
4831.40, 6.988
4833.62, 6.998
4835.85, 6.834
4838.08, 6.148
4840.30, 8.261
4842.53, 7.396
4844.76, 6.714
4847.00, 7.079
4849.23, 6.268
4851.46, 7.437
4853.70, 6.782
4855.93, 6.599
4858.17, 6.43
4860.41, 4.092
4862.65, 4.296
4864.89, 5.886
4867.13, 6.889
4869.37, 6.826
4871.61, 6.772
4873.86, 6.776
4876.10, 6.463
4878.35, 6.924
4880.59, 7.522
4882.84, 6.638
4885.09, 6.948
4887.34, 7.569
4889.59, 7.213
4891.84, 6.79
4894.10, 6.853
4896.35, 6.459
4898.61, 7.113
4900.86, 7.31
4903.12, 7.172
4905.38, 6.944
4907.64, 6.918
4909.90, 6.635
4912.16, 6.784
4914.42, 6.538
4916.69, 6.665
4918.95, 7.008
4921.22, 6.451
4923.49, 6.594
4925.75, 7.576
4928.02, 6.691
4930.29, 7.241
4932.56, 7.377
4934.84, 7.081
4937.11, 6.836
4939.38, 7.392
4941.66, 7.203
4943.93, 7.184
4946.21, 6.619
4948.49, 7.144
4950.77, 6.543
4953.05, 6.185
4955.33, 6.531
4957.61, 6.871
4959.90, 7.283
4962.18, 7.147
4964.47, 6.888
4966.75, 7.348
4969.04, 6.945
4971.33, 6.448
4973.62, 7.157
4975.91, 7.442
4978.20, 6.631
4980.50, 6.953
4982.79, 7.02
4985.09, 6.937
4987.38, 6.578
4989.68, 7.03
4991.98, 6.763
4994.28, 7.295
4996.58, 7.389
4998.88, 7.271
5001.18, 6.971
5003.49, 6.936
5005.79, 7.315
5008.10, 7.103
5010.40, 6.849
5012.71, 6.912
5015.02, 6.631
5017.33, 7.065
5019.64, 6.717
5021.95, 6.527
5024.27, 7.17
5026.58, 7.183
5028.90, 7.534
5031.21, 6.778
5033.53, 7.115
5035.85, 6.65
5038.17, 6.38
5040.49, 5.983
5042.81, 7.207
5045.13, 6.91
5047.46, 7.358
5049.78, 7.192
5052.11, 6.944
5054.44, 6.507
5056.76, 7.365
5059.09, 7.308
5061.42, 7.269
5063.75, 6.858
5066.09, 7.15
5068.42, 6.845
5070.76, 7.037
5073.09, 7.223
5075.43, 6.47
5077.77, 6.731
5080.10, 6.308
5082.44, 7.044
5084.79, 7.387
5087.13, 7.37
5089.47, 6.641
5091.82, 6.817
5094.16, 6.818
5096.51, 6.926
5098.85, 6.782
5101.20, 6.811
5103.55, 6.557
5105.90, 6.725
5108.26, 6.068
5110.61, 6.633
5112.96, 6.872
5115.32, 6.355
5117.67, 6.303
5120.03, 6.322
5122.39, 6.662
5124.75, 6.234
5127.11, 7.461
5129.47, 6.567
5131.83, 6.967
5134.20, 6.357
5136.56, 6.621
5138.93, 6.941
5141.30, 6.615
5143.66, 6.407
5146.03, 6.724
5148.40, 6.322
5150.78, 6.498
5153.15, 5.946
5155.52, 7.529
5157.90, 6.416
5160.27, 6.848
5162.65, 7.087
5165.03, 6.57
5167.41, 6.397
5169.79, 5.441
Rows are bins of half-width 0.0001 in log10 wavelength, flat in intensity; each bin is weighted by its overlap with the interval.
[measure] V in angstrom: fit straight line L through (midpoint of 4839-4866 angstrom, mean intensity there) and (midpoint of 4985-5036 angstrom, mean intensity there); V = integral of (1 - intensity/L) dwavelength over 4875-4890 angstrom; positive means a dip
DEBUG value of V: -1.1 angstrom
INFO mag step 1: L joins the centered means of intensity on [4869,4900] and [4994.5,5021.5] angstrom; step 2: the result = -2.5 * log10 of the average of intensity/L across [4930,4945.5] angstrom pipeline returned -0.03 mag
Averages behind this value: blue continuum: 6.93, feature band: 7.17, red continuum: 7.01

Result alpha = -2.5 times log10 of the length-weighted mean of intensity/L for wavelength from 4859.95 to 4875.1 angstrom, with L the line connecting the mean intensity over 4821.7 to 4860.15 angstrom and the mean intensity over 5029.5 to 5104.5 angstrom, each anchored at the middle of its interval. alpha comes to 0.135 mag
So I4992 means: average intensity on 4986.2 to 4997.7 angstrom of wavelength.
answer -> 7.01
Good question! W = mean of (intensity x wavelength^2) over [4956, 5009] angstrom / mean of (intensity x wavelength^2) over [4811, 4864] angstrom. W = 1.1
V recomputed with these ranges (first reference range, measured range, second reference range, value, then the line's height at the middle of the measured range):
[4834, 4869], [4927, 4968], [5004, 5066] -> -1.47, 6.74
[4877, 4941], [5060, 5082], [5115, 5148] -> -0.58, 6.71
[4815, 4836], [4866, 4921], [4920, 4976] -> 0.05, 6.9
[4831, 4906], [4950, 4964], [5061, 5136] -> -0.05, 6.75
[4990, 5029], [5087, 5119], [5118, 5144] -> 0.32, 6.73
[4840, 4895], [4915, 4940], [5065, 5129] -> -1.04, 6.69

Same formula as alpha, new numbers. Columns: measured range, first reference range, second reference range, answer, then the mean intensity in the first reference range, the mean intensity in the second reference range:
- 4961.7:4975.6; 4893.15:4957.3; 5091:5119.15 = -0.028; 6.89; 6.63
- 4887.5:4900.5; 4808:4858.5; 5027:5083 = -0.004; 6.94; 6.93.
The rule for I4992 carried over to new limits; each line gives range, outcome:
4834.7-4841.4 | 7.08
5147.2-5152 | 6.4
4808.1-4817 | 7.26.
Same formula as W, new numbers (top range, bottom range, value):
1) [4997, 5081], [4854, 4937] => 1.09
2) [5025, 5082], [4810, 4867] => 1.13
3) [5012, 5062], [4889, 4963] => 1.05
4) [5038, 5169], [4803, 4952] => 1.08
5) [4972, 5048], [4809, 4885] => 1.11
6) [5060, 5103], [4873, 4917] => 1.08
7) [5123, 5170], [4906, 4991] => 1.04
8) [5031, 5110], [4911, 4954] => 1.05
